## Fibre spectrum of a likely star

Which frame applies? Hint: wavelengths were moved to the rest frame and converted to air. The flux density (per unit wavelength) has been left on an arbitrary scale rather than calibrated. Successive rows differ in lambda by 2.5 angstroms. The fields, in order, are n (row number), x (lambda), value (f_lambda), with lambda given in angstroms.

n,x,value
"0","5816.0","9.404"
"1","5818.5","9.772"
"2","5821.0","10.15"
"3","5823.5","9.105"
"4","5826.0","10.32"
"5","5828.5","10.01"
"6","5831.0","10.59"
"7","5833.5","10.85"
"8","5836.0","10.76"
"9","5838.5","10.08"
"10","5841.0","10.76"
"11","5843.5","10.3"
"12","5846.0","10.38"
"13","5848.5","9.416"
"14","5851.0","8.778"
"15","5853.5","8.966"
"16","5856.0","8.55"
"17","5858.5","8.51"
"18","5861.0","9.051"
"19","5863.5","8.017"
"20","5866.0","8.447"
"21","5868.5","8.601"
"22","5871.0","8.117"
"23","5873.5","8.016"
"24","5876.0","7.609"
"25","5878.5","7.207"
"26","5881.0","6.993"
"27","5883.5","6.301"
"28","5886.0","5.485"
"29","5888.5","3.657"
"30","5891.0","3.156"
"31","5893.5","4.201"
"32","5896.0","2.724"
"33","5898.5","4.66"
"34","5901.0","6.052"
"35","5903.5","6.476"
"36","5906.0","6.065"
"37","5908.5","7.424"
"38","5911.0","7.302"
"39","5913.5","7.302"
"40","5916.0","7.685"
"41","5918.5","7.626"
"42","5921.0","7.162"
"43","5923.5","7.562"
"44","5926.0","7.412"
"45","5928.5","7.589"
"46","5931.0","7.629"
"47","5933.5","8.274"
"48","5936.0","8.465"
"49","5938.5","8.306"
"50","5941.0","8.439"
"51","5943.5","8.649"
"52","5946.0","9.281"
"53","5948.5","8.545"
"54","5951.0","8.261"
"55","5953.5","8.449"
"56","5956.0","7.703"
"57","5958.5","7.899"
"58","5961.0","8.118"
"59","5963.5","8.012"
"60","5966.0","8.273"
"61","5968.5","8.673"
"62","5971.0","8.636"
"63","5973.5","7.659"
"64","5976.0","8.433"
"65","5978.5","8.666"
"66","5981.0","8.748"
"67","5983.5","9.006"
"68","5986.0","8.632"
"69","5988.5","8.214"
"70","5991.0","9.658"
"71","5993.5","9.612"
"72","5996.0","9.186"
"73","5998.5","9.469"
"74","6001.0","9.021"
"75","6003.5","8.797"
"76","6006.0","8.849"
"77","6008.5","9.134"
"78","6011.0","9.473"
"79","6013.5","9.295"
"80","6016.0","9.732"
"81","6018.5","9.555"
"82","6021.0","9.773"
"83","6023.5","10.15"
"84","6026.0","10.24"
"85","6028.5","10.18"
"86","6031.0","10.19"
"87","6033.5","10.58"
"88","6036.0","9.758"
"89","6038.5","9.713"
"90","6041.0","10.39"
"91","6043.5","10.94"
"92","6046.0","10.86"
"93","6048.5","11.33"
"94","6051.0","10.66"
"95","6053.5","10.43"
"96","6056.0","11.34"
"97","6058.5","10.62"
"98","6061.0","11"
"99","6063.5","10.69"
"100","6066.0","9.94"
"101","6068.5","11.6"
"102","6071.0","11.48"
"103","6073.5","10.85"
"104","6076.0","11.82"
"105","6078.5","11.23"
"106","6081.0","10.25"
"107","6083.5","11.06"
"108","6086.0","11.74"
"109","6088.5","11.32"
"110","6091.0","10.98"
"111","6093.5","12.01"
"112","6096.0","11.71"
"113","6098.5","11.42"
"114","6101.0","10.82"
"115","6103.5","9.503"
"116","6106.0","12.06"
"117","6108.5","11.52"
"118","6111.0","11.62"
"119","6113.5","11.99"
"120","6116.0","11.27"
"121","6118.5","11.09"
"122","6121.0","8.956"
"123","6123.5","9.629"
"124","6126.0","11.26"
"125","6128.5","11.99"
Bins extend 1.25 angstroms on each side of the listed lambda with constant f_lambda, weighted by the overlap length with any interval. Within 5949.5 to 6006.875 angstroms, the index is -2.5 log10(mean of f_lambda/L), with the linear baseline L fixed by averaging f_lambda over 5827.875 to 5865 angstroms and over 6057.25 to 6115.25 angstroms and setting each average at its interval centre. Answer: 0.22 mag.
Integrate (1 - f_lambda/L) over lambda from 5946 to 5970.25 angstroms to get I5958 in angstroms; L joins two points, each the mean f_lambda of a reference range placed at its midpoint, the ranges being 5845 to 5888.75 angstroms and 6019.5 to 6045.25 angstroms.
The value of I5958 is 2.4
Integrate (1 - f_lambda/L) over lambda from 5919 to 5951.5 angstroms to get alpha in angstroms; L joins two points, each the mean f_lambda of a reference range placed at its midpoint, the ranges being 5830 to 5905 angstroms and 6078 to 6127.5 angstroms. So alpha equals 2.2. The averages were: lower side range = 7.74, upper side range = 11.1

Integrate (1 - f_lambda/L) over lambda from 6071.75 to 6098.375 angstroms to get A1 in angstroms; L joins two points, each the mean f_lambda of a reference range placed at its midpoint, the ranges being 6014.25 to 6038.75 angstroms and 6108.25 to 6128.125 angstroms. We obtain -1.8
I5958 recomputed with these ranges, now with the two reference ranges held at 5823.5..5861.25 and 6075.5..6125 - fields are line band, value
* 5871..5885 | 3.8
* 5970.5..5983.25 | 2.5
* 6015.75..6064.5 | 1.7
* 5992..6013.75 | 2.9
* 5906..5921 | 4.2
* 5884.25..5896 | 7.0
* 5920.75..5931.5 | 2.9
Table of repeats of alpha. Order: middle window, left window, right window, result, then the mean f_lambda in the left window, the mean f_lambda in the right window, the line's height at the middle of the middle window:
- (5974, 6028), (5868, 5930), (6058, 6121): -1.4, 6.47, 11.1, 8.98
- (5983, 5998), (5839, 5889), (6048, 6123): 1.2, 8.25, 11.1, 9.86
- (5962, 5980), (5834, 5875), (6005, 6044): 2.4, 9.19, 9.86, 9.65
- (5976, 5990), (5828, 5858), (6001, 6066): 2.0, 9.92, 10.1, 10.1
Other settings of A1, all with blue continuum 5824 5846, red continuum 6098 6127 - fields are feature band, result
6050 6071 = 0.0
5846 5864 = 2.7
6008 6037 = 2.4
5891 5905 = 7.8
